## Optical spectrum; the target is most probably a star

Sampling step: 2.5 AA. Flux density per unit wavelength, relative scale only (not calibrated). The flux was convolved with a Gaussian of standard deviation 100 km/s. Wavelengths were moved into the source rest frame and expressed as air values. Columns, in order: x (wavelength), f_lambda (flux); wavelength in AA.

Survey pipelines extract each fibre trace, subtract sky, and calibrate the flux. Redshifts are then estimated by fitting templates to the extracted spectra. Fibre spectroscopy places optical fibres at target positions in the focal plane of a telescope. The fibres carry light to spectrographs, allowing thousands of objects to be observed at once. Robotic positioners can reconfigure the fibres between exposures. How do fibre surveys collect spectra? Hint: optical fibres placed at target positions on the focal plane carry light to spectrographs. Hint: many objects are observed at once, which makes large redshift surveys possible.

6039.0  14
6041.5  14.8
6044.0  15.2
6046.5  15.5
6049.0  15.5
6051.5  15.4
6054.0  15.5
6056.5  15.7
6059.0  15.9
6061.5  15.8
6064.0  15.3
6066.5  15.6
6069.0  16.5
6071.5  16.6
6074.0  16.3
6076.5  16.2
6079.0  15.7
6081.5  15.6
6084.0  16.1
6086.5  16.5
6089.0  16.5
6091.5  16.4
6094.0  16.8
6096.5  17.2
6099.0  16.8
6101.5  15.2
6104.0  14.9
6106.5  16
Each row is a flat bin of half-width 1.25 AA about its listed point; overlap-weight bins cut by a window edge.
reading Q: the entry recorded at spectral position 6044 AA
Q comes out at 15.2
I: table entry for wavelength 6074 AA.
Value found 16.3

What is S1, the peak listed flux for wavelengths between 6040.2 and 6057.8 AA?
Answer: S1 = 15.7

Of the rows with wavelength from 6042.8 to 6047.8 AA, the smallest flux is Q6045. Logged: 15.2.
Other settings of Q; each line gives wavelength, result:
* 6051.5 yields 15.4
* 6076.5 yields 16.2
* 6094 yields 16.8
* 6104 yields 14.9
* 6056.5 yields 15.7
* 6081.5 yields 15.6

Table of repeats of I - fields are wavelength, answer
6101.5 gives 15.2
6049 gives 15.5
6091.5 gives 16.4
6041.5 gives 14.8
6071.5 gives 16.6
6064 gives 15.3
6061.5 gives 15.8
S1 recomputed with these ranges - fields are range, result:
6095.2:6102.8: 17.2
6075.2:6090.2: 16.5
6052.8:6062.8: 15.9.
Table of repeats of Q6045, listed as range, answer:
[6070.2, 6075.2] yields 16.3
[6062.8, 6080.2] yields 15.3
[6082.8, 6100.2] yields 16.1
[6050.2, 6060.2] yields 15.4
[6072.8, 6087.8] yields 15.6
